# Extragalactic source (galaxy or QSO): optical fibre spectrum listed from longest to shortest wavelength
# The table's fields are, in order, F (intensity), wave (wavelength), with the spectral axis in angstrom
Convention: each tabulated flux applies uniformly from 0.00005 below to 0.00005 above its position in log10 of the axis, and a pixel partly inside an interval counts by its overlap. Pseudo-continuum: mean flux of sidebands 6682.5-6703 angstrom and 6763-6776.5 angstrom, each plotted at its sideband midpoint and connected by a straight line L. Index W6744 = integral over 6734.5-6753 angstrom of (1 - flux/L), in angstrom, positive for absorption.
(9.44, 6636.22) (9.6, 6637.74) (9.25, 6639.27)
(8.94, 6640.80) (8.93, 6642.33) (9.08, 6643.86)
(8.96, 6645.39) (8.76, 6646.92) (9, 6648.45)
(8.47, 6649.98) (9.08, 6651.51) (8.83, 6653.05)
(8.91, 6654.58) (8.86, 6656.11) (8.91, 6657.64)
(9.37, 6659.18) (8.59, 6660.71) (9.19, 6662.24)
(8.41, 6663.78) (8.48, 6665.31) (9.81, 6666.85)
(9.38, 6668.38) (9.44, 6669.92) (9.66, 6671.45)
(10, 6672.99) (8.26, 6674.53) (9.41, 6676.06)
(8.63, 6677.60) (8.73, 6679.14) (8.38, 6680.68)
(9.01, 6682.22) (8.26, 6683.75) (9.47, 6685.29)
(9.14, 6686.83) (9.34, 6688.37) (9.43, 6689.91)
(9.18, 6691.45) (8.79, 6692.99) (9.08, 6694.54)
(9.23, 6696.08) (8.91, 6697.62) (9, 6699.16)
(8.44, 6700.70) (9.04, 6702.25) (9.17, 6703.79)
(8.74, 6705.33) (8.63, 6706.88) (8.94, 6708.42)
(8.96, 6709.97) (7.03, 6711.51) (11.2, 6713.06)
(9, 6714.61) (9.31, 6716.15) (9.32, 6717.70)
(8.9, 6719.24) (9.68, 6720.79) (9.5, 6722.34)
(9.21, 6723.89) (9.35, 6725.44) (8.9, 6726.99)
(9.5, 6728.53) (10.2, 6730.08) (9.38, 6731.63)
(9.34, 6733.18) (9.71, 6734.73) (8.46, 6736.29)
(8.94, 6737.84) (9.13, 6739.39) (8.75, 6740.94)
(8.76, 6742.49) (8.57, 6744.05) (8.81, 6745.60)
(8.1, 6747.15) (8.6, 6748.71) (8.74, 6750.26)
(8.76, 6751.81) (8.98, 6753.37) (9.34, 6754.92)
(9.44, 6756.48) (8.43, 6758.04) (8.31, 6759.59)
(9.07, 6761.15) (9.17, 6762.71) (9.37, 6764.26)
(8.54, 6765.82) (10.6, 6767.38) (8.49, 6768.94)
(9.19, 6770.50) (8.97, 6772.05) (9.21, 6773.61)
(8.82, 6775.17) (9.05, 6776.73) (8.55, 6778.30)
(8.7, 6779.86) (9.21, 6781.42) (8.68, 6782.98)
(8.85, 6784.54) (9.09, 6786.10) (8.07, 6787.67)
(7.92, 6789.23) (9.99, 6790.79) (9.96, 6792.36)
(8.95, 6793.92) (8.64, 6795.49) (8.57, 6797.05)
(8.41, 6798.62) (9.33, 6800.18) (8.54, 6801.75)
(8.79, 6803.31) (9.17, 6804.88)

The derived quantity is 0.7 angstrom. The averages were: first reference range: 9.02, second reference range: 9.15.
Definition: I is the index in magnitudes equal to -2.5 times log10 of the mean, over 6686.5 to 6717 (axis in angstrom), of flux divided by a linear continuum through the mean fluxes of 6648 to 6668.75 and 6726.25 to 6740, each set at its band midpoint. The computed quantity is 0.01 mag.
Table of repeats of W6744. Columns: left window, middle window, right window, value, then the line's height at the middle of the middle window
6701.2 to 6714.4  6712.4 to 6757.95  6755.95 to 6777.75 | -0.8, 8.99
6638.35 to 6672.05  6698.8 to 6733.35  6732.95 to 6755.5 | -1.0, 8.9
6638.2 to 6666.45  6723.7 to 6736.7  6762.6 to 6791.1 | -0.6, 8.94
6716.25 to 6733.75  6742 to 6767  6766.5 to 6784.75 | 0.9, 9.18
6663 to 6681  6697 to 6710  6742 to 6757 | 0.1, 8.96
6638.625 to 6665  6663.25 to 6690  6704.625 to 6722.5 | -0.3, 8.98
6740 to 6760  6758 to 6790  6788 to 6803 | -0.2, 8.83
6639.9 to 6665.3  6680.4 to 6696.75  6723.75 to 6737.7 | 0.1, 9.09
